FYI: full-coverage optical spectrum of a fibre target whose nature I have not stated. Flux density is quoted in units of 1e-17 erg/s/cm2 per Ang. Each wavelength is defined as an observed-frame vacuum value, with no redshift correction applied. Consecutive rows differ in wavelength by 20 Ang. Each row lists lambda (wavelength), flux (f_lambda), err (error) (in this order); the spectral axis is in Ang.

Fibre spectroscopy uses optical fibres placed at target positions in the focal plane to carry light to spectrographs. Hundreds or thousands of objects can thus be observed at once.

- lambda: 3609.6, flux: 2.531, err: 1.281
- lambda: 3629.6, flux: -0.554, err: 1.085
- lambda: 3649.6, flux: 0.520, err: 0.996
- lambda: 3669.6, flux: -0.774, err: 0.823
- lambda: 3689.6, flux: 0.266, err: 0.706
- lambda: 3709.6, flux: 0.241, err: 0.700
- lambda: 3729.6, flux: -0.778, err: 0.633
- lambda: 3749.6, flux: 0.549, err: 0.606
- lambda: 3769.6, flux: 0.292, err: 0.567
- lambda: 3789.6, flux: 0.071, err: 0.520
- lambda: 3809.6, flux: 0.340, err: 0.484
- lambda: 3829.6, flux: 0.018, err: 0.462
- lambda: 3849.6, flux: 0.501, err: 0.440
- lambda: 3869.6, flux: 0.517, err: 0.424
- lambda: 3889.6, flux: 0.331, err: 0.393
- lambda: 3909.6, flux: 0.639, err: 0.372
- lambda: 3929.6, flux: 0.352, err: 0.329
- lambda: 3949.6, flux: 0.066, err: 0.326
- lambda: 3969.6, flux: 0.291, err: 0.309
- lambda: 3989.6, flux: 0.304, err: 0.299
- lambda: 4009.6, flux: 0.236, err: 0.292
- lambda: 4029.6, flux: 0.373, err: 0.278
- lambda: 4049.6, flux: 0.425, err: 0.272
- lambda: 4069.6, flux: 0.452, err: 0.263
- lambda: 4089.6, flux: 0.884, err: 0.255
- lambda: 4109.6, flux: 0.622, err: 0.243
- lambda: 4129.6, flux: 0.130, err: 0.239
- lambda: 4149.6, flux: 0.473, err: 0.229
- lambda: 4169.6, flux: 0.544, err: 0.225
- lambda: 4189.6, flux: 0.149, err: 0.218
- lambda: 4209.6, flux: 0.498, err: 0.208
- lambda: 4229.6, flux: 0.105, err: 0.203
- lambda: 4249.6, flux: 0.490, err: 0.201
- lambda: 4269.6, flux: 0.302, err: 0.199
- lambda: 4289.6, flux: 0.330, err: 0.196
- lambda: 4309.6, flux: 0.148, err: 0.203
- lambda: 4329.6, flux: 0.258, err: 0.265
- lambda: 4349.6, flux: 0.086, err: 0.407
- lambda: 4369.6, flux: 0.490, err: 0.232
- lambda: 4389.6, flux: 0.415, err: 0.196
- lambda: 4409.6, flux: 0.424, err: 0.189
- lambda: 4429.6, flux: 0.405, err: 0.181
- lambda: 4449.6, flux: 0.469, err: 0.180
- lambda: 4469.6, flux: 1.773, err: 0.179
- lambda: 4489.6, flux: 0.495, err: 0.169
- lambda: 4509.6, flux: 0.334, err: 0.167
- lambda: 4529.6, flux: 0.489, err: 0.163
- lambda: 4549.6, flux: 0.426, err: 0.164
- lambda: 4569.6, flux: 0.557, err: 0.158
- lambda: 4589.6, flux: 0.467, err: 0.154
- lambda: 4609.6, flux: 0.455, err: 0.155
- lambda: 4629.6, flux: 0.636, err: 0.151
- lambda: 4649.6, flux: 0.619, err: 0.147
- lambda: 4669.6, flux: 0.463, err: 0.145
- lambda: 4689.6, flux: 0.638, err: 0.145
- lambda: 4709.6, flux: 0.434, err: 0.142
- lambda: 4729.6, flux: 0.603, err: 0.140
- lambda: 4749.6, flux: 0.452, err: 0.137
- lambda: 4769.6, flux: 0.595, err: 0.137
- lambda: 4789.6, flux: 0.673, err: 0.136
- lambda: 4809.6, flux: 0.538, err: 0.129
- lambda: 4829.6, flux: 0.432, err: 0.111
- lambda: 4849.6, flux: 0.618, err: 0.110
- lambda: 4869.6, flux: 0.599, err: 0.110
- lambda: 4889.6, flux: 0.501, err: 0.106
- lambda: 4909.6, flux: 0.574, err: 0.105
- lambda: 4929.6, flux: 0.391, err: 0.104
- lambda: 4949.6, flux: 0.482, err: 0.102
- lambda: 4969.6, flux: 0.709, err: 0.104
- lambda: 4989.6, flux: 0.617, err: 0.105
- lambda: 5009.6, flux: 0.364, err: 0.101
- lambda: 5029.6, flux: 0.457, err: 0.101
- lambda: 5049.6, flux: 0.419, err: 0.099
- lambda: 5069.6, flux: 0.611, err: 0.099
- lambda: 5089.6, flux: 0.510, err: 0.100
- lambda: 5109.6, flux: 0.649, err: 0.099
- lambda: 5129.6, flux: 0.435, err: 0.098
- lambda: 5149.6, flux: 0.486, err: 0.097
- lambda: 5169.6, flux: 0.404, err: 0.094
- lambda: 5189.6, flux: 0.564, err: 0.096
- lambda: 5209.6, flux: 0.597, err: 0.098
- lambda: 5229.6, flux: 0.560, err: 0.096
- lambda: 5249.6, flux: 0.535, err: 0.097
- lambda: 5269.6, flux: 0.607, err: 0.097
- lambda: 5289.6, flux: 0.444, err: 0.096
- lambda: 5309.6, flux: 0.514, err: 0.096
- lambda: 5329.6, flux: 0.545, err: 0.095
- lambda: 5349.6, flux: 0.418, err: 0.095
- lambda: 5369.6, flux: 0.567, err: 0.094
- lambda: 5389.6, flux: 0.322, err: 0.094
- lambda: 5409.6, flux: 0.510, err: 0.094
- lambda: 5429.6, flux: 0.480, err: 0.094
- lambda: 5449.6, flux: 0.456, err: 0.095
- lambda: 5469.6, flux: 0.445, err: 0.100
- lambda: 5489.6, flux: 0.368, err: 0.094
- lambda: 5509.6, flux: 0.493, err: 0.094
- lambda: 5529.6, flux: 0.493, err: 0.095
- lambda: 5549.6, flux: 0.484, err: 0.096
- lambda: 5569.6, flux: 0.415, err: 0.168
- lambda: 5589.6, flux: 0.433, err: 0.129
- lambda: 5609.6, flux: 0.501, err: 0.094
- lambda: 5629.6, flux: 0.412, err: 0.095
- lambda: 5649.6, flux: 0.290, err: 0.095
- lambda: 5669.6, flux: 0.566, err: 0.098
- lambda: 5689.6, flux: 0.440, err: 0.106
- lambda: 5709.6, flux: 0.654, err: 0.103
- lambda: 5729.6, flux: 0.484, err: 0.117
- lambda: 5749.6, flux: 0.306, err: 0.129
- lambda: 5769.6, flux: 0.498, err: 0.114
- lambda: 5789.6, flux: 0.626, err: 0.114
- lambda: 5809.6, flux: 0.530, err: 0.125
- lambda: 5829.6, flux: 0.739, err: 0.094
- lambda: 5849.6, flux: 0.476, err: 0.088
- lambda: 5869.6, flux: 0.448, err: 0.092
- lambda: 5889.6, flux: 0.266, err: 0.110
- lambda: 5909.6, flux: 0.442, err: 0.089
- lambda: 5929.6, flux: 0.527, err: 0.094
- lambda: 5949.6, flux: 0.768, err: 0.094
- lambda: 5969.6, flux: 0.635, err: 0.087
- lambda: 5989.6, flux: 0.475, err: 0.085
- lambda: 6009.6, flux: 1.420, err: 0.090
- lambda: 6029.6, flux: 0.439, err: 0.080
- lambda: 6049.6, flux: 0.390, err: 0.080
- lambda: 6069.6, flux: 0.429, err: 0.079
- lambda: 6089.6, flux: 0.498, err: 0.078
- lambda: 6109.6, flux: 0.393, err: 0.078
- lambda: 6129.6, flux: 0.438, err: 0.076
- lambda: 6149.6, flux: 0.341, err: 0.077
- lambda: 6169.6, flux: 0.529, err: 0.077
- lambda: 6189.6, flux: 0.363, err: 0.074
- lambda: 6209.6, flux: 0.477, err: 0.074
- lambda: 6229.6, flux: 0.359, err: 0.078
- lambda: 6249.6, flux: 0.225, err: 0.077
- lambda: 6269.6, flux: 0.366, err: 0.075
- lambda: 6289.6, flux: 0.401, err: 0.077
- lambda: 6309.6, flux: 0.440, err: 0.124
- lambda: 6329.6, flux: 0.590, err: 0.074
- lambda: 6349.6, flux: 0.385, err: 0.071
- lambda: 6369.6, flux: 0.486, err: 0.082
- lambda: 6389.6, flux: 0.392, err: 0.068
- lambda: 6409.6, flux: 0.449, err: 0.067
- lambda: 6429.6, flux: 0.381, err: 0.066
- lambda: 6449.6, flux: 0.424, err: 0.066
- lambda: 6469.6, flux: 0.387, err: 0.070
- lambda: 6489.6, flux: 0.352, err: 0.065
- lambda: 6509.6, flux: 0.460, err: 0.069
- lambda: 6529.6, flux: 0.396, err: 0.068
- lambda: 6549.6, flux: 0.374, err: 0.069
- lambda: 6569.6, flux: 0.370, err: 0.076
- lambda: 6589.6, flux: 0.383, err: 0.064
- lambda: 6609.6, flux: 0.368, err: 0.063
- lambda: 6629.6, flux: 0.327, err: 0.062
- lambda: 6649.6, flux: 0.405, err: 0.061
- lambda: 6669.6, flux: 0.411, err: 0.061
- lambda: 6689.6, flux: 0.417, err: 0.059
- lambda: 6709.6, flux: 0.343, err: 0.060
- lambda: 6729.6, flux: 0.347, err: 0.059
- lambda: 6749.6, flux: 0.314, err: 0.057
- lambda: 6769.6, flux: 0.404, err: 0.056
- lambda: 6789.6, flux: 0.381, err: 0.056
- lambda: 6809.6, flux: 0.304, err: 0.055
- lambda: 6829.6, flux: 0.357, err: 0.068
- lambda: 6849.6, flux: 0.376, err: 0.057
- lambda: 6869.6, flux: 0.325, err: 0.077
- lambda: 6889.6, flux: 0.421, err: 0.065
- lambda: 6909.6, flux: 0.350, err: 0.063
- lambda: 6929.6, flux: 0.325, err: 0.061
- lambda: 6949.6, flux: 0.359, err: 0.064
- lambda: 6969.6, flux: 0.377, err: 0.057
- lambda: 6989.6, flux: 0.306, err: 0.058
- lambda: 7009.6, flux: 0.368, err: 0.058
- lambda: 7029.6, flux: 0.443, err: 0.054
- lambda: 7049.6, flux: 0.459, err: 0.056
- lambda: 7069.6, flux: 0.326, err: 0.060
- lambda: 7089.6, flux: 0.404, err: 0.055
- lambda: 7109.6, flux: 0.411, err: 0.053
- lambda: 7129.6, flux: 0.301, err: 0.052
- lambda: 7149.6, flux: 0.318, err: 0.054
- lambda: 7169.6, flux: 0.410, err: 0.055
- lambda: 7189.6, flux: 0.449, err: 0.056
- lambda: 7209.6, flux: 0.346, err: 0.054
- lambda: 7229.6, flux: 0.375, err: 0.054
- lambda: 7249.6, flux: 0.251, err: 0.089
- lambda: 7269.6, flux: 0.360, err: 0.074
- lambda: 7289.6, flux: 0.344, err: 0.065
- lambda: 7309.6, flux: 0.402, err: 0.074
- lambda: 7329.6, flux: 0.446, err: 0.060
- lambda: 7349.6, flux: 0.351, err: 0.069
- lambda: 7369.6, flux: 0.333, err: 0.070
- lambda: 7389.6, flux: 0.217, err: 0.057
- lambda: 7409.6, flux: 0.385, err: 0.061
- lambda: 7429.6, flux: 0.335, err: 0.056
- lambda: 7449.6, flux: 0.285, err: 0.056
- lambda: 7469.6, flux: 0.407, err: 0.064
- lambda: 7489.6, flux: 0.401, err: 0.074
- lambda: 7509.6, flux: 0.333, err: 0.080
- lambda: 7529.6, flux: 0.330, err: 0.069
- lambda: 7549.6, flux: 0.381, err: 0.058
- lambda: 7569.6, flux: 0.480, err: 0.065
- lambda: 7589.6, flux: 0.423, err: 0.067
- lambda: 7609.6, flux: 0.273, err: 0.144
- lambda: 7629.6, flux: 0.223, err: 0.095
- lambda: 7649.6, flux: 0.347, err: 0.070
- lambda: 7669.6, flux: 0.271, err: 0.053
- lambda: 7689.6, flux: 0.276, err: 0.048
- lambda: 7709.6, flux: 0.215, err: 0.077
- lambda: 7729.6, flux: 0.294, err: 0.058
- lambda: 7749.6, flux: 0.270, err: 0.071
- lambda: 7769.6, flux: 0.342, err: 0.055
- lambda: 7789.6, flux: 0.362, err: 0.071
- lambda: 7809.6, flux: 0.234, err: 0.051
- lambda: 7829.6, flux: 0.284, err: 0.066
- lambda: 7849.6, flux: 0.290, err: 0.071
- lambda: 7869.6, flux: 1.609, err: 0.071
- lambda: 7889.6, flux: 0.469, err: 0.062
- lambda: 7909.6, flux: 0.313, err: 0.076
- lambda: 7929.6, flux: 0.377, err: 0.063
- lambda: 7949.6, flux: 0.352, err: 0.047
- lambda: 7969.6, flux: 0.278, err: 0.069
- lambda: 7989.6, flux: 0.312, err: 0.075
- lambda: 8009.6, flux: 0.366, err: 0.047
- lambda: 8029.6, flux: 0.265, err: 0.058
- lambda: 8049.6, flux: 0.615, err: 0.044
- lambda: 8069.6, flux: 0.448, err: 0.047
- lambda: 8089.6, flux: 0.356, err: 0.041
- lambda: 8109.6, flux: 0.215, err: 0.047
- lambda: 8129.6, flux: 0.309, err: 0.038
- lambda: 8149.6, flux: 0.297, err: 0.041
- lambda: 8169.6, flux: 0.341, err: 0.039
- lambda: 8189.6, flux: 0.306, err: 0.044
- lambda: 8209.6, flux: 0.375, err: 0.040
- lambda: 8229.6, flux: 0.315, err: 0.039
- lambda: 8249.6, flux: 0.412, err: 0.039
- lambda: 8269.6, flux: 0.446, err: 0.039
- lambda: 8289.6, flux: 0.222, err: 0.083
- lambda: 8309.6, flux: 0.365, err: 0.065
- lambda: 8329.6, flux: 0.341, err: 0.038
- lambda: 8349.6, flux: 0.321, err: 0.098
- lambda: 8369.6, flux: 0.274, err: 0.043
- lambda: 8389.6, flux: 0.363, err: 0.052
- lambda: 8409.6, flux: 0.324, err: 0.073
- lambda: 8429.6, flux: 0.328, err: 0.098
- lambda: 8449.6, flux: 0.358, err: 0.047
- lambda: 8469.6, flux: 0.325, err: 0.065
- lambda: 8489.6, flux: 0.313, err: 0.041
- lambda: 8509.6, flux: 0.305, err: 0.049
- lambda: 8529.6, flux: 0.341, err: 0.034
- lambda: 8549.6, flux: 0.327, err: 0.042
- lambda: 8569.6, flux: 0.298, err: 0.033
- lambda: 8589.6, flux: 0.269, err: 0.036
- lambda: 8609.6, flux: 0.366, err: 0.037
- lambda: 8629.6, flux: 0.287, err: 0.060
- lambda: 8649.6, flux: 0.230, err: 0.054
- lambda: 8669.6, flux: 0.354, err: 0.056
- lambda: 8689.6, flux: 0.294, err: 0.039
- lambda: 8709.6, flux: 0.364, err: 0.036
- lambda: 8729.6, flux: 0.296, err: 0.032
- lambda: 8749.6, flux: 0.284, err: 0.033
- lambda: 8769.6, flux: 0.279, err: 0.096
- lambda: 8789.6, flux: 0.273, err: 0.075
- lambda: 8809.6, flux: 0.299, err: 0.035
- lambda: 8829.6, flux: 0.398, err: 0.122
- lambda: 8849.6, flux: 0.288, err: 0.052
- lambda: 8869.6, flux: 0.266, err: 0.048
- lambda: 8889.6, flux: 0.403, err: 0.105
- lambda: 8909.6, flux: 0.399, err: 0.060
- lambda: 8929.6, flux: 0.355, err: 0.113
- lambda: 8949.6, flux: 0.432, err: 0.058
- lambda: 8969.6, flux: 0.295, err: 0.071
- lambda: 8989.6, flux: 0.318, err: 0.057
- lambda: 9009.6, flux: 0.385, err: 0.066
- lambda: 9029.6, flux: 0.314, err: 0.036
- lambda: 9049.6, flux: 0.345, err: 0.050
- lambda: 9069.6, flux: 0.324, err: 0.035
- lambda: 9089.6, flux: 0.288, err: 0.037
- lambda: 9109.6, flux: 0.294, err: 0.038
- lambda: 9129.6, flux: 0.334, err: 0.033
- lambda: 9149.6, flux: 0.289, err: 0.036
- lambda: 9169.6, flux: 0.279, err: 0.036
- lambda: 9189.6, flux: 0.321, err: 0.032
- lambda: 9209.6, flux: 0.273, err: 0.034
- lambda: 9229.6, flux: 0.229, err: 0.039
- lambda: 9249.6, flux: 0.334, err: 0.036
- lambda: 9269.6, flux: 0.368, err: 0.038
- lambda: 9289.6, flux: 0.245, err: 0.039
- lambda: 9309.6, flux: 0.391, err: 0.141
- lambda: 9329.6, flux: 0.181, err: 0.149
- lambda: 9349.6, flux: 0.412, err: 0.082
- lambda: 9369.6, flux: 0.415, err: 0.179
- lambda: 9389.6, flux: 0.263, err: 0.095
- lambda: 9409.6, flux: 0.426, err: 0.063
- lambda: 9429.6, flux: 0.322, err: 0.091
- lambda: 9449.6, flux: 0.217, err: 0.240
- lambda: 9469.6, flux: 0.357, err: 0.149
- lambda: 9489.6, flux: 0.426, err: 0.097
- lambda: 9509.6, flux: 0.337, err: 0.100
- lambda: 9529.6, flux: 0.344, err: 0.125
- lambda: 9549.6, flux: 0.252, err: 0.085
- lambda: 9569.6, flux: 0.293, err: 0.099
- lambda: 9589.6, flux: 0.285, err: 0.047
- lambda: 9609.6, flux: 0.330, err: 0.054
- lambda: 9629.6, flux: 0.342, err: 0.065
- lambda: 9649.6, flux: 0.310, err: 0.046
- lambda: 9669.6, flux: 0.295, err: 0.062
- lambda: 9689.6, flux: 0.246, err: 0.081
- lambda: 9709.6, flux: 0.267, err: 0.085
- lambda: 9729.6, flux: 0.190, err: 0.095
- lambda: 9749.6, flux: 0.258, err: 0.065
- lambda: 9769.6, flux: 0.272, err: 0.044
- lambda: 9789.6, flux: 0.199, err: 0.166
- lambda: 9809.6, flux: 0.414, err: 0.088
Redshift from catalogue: 0.199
